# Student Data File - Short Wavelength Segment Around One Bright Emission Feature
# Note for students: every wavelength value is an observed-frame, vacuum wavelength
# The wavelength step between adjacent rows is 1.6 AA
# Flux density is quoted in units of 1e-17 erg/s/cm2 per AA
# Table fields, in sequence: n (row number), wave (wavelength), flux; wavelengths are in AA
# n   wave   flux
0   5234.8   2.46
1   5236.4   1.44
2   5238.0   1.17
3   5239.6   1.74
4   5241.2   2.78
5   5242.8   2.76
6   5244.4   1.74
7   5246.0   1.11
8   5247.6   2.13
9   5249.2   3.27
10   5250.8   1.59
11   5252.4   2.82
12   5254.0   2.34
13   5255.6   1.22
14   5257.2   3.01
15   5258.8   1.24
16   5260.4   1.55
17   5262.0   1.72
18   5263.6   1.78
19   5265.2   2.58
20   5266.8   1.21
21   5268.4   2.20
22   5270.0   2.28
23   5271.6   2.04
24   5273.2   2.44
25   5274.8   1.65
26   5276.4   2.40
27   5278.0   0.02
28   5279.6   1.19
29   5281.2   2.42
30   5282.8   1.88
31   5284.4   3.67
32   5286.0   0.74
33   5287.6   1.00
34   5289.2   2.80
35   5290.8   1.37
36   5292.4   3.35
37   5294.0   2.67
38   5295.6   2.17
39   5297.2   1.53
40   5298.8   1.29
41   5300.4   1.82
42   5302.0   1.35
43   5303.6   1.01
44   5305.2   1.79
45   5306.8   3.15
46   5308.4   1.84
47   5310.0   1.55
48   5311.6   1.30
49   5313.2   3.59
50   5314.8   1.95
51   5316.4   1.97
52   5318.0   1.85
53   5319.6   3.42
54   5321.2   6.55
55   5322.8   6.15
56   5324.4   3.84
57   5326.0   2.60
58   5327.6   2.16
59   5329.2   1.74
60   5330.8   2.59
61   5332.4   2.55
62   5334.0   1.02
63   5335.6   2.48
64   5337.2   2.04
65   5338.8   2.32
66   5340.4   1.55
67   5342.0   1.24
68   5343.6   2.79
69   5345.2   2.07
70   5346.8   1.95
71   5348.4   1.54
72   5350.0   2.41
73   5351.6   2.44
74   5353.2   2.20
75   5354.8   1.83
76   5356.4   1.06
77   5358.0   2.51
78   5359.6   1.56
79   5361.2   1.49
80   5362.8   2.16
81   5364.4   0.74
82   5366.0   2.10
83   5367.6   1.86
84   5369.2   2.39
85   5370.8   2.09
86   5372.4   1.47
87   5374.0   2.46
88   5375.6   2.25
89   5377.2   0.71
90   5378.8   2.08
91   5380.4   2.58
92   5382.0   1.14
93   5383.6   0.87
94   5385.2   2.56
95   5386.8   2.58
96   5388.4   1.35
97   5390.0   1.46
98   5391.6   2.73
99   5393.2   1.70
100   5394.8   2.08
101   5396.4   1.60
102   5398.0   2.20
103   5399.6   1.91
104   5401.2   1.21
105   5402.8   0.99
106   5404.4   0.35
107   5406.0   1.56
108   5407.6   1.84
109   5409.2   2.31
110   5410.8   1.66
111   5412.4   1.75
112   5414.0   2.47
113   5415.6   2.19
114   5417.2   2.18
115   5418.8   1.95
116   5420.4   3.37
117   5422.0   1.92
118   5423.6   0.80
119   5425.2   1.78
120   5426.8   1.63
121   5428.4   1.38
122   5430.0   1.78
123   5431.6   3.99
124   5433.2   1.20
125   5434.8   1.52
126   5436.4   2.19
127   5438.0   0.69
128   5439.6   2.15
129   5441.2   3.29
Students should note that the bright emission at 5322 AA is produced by H-gamma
